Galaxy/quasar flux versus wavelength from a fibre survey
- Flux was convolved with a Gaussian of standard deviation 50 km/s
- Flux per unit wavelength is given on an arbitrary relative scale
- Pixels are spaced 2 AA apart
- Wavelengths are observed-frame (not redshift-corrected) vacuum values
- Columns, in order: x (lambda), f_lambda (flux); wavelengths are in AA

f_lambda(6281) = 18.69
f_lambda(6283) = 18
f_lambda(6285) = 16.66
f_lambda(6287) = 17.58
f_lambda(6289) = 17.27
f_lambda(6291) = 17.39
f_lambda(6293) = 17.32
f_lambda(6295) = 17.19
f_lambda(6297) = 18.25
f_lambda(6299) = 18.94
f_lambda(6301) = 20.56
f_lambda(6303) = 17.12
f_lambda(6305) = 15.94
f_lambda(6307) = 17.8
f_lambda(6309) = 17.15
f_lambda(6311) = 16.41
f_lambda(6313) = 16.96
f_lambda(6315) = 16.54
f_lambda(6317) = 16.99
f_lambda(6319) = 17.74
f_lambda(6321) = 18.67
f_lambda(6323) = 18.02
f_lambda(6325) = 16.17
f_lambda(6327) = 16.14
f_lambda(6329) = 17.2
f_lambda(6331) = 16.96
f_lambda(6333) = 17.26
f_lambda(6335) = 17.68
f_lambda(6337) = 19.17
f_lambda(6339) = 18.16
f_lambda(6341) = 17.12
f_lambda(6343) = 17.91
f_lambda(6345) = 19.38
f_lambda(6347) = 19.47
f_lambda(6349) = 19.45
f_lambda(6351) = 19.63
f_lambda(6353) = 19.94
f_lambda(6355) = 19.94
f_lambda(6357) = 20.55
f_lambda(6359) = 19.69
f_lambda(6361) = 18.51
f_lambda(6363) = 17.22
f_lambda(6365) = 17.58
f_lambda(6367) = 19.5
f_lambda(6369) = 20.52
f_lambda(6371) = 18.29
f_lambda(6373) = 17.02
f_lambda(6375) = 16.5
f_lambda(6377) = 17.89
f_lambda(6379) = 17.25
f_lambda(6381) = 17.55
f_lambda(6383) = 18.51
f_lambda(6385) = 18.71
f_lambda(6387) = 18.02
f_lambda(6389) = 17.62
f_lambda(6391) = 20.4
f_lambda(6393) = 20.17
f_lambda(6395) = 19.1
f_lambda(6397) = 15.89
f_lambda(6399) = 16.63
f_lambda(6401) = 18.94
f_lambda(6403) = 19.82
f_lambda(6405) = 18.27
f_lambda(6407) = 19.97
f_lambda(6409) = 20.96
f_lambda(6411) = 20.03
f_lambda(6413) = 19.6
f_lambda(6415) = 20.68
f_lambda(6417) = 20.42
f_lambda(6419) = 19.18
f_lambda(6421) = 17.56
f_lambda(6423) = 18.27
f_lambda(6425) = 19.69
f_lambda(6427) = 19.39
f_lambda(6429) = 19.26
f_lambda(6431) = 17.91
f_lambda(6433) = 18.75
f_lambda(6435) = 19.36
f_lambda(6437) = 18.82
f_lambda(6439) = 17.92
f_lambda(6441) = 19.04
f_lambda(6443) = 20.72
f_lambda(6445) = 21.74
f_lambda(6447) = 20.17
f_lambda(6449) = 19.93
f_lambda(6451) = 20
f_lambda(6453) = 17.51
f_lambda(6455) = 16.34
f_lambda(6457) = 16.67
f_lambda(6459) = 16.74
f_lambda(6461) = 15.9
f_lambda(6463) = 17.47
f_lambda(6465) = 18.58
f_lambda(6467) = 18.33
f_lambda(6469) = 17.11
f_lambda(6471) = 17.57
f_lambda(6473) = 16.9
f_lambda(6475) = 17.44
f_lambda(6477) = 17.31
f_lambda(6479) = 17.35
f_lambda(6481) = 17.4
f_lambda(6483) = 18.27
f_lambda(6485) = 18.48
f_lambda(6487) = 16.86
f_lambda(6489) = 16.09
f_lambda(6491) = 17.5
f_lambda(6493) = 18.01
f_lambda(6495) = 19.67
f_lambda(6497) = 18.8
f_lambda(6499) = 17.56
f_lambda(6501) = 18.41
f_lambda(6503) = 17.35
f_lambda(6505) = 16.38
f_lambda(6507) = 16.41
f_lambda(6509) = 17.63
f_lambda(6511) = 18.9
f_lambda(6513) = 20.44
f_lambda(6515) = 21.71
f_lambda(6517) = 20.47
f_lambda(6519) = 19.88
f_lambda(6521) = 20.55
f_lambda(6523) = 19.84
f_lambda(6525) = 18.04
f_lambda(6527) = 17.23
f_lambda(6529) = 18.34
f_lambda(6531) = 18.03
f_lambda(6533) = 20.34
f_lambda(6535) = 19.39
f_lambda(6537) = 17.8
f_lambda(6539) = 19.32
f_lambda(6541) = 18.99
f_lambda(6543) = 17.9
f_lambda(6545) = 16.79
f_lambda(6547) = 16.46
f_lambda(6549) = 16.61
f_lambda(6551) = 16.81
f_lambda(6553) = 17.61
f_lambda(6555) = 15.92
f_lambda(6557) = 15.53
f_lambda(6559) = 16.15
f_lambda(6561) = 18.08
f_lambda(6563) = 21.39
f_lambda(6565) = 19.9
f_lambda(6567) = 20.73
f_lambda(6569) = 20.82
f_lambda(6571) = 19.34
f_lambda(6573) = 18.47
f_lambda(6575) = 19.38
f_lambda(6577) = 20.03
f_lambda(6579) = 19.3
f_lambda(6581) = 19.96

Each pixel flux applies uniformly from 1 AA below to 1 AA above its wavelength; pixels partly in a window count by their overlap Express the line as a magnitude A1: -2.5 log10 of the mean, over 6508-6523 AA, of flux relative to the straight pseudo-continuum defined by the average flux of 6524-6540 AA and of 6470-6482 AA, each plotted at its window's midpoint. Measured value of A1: -0.10 mag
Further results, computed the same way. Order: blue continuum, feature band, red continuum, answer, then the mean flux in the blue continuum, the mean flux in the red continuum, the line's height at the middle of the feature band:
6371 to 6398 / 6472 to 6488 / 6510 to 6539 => 0.09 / 18.1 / 19.4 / 18.9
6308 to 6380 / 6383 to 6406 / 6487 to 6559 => -0.02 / 18.1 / 18.1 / 18.1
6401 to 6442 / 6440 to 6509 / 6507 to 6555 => 0.06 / 19.2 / 18.6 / 18.9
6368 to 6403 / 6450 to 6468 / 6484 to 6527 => 0.05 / 18.2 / 18.5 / 18.4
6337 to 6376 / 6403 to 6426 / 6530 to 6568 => -0.05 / 18.8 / 18.1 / 18.6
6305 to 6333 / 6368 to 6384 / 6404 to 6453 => 0.02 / 17.1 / 19.4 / 18.3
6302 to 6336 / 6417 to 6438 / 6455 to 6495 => -0.10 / 17.1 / 17.4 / 17.3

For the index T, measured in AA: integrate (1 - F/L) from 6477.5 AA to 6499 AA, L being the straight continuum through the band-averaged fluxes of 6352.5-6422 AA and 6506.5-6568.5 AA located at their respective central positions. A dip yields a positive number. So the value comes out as 0.9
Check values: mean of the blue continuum 18.8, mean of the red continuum 18.5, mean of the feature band 17.8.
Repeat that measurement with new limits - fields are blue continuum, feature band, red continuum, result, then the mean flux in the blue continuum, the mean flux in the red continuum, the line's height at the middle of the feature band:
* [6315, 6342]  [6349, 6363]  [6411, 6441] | -1.3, 17.4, 19.1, 17.9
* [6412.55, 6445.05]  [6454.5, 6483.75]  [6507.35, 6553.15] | 2.6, 19.2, 18.6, 19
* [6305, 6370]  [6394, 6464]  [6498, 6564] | -2.4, 18.1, 18.3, 18.2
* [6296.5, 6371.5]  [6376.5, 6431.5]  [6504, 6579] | -1.6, 18.2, 18.6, 18.3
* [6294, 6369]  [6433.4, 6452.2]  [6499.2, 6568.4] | -1.5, 18.1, 18.4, 18.3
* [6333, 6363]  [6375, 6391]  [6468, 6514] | 0.5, 18.9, 17.7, 18.6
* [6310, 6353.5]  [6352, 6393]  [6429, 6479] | -1.4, 17.8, 18.3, 18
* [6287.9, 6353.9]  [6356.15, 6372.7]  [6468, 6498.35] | -1.0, 17.8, 17.6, 17.8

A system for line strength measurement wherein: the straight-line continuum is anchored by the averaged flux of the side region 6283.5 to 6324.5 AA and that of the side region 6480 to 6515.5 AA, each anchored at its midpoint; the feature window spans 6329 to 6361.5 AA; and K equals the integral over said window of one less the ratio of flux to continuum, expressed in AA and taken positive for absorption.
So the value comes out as -2.1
